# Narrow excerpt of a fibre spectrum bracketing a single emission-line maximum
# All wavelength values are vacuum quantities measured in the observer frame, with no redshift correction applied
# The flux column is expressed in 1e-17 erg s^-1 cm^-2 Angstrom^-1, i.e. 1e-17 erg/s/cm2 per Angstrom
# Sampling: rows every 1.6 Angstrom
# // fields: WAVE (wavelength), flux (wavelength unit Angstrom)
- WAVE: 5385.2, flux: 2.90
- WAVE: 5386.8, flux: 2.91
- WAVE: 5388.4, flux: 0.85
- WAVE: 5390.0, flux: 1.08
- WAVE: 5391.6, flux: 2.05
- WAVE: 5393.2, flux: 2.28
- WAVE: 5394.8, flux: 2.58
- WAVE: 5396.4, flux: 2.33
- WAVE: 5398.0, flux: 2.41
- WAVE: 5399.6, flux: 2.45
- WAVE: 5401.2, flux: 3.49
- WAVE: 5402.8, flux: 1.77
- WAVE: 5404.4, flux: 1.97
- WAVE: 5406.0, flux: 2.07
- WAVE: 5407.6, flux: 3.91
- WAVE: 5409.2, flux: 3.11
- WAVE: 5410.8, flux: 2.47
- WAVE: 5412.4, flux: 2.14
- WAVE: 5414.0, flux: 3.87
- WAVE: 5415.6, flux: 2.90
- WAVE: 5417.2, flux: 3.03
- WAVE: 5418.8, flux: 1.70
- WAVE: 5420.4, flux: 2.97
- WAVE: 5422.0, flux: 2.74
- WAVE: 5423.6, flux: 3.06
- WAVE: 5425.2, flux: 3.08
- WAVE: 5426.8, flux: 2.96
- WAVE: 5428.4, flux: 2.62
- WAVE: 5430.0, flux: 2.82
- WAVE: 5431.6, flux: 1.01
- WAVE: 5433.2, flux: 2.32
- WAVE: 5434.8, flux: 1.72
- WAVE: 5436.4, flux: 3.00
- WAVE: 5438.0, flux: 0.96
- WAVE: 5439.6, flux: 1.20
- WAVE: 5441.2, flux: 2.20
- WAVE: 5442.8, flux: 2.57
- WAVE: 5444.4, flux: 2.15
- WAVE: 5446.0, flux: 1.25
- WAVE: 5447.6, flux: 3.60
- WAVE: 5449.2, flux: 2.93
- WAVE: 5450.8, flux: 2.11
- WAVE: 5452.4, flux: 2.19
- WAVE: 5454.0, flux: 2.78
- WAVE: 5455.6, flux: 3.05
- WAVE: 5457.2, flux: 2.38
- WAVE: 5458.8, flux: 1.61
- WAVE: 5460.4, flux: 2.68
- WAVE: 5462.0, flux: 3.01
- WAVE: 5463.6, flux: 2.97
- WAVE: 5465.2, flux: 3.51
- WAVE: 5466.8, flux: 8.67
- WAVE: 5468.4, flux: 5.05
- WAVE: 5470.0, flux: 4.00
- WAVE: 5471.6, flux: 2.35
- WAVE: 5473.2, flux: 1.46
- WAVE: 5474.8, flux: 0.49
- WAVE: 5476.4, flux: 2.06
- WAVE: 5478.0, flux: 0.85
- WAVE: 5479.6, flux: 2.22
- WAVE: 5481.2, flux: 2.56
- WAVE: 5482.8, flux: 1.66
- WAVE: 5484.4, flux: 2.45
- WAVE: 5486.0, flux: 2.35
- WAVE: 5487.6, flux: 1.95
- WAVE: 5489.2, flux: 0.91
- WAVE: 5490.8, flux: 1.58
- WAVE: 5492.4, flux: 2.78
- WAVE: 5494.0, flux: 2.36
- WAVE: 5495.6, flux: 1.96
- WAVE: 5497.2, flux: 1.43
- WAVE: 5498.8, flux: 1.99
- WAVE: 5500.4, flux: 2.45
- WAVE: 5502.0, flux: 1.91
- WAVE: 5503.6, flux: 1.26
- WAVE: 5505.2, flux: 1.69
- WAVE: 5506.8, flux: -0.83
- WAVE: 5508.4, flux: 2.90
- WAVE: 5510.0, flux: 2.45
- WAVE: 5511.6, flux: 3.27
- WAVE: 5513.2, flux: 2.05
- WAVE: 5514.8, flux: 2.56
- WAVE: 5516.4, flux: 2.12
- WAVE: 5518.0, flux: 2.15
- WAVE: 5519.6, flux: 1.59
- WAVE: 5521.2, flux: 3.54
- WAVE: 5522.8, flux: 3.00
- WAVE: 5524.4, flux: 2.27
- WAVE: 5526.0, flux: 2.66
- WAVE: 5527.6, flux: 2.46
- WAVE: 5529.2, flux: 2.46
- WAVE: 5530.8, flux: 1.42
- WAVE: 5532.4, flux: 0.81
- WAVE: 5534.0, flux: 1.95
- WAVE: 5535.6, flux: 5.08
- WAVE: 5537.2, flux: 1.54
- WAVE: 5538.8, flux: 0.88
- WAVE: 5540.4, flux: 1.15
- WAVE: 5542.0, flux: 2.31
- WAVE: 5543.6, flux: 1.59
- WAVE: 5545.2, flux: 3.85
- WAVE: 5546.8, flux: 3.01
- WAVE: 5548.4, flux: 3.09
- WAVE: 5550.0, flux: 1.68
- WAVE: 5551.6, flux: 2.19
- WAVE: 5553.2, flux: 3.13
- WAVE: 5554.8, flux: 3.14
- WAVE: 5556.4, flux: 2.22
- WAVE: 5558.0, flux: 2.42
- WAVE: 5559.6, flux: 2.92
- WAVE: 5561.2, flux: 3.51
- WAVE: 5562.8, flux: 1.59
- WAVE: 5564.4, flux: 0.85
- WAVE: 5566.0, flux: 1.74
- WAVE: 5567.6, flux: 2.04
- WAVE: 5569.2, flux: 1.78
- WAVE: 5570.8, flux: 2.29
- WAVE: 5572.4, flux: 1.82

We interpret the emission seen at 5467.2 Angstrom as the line [O III] 5007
